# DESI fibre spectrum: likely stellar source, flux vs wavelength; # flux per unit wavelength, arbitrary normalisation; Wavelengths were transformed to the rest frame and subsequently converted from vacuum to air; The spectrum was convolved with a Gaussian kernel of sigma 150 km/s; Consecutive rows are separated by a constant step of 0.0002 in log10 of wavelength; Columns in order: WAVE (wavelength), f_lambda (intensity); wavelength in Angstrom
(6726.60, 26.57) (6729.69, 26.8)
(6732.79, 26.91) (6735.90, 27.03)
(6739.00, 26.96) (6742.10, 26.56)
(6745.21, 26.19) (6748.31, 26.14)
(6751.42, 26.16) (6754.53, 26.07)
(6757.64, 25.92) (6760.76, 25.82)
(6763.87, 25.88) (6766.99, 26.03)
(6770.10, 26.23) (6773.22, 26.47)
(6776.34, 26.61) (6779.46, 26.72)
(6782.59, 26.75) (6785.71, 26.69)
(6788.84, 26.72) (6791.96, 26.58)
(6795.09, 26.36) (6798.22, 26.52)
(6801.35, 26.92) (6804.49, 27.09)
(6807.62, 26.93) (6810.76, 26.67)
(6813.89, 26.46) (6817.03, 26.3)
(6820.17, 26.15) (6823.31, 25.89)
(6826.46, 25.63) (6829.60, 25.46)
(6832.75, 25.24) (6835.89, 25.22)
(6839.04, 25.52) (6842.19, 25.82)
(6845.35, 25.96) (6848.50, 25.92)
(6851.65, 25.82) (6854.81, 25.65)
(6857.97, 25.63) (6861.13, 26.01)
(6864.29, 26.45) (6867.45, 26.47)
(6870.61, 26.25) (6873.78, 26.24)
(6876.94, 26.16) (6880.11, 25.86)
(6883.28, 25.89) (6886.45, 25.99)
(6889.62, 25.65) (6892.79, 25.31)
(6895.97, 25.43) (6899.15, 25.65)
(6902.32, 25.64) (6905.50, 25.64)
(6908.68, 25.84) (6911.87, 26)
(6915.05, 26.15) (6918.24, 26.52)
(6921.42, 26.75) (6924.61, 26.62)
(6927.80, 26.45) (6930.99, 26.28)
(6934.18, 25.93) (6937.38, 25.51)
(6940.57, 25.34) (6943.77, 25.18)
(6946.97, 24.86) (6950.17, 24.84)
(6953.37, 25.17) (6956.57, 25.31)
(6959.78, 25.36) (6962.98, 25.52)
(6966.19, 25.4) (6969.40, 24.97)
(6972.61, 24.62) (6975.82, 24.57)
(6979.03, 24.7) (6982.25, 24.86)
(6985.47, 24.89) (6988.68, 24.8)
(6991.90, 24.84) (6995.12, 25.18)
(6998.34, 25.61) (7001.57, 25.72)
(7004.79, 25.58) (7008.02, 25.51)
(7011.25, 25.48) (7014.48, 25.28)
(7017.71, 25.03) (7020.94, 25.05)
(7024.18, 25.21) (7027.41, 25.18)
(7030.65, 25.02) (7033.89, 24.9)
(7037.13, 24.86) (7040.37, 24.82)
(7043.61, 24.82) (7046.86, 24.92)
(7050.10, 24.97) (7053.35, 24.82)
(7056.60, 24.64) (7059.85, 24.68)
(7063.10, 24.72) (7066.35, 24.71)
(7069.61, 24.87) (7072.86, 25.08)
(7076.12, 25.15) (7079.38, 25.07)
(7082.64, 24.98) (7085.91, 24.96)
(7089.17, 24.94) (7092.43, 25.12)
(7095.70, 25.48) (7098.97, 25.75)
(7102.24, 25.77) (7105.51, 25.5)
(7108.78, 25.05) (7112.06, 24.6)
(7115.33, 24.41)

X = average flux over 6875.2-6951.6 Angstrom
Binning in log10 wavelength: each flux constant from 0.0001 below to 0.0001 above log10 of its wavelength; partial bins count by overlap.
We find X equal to 25.8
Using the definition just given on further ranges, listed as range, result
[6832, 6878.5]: 25.9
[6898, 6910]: 25.7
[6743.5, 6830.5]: 26.3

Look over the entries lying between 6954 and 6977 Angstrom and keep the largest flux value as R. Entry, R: 25.52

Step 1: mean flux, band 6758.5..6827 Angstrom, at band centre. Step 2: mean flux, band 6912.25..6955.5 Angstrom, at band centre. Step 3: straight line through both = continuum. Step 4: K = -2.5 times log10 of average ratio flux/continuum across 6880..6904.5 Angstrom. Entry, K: 0.01 mag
